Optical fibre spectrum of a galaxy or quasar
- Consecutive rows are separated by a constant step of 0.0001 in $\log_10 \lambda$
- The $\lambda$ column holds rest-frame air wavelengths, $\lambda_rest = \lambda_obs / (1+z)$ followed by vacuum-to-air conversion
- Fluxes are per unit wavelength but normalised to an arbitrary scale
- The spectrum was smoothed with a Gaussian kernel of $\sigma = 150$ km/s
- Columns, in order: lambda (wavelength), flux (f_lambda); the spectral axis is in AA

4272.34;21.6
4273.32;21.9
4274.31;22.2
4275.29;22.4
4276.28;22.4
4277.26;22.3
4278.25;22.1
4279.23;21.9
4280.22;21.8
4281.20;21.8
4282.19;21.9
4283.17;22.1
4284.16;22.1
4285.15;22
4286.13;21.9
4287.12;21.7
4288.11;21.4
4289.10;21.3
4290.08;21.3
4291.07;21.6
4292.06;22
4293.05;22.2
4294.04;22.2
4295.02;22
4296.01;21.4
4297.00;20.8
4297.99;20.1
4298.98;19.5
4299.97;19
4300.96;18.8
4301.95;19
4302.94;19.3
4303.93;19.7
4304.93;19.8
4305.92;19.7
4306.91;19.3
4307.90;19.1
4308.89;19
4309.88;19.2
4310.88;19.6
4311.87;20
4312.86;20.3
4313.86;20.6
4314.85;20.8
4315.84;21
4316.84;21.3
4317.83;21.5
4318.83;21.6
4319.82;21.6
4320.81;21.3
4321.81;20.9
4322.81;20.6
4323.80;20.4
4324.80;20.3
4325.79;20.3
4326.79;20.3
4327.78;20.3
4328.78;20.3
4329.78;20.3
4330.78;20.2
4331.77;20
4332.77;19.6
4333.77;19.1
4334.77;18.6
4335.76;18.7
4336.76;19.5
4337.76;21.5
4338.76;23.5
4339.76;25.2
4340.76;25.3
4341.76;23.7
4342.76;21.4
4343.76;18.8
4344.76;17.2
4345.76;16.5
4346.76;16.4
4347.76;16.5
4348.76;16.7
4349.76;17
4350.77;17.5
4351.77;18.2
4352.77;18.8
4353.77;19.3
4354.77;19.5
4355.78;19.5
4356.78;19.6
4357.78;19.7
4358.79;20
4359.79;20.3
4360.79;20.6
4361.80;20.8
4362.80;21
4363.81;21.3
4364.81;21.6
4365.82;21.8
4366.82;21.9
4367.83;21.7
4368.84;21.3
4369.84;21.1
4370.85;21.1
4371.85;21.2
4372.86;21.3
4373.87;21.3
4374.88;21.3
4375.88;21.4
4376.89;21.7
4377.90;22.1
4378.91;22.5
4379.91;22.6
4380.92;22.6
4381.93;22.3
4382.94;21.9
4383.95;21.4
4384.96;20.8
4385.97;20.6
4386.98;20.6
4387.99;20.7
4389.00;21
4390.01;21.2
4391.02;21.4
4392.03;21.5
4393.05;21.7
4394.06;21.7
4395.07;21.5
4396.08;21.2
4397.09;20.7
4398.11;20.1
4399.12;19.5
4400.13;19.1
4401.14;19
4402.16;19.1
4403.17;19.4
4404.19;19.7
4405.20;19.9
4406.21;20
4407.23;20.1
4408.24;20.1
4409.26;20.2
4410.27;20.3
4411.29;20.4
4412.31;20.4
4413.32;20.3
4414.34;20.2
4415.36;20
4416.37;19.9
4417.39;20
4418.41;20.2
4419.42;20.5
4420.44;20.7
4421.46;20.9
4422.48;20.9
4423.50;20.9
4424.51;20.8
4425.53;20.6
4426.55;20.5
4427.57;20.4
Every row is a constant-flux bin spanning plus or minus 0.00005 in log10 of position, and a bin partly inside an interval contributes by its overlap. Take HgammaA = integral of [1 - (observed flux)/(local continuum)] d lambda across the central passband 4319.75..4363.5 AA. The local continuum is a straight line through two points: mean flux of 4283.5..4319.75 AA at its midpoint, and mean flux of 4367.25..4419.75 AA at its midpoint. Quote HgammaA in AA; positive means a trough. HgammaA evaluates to 1.7 AA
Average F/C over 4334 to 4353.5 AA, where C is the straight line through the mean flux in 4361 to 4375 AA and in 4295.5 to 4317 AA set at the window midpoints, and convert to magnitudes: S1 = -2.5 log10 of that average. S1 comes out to 0.065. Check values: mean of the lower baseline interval 19.8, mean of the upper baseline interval 21.3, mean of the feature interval 19.5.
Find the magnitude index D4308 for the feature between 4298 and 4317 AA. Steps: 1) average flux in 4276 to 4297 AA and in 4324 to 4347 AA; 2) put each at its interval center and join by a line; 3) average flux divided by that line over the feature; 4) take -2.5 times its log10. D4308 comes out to 0.08 mag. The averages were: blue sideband 21.9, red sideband 20.3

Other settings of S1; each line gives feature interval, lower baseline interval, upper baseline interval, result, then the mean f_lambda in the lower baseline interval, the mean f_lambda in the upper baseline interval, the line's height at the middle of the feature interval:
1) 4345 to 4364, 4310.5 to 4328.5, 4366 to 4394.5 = 0.126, 20.7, 21.5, 21.2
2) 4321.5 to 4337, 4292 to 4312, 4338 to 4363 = -0.005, 20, 19.7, 19.9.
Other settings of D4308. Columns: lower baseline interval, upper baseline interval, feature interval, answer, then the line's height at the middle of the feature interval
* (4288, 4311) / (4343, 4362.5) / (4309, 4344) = -0.072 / 19.5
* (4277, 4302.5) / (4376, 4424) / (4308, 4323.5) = 0.030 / 21.2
